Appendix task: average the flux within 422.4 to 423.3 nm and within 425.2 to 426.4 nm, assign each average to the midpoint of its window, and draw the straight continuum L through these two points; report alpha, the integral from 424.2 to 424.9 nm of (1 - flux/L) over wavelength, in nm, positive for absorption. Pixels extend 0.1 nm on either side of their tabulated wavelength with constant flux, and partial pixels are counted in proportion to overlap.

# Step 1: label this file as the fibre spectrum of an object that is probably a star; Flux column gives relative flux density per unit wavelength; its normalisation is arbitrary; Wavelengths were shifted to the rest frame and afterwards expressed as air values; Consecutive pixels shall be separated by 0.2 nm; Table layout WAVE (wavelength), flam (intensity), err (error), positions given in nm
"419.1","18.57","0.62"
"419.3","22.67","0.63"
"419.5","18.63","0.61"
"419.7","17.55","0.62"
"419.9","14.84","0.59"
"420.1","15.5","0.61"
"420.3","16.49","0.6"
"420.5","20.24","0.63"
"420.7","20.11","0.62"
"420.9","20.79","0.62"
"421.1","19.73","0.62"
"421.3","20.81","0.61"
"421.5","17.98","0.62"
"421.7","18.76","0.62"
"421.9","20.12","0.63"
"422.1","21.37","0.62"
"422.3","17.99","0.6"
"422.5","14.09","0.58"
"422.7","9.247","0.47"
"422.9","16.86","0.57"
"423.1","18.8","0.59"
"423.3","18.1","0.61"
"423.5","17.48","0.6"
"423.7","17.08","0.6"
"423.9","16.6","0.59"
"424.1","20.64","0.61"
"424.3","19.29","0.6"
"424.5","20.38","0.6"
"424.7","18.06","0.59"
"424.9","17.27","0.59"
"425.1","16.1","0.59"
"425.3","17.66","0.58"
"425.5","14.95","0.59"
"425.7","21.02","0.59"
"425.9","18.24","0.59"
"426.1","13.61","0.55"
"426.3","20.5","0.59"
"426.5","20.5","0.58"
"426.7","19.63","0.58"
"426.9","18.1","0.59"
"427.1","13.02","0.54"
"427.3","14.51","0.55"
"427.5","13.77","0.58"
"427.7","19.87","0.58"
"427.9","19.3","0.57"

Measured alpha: -0.100 nm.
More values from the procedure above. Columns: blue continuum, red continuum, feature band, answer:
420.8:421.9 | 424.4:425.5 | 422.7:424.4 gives 0.07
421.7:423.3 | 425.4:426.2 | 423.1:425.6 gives -0.12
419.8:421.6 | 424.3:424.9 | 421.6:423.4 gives 0.14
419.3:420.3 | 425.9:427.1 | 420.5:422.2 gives -0.25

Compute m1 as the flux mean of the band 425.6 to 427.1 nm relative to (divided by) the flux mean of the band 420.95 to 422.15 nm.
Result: 0.93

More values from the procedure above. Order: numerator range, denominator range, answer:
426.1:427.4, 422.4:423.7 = 1.10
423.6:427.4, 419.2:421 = 0.96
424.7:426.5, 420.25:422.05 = 0.90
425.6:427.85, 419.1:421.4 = 0.93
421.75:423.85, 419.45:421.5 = 0.93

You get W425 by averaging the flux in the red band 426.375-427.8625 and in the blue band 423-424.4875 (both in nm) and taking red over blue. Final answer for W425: 0.9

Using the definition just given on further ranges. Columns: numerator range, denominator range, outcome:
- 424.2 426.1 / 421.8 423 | 1.08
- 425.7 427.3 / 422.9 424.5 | 0.96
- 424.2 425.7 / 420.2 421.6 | 0.92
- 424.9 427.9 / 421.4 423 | 1.02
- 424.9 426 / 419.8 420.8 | 1.01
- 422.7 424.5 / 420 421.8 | 0.94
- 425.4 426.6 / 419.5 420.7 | 1.05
